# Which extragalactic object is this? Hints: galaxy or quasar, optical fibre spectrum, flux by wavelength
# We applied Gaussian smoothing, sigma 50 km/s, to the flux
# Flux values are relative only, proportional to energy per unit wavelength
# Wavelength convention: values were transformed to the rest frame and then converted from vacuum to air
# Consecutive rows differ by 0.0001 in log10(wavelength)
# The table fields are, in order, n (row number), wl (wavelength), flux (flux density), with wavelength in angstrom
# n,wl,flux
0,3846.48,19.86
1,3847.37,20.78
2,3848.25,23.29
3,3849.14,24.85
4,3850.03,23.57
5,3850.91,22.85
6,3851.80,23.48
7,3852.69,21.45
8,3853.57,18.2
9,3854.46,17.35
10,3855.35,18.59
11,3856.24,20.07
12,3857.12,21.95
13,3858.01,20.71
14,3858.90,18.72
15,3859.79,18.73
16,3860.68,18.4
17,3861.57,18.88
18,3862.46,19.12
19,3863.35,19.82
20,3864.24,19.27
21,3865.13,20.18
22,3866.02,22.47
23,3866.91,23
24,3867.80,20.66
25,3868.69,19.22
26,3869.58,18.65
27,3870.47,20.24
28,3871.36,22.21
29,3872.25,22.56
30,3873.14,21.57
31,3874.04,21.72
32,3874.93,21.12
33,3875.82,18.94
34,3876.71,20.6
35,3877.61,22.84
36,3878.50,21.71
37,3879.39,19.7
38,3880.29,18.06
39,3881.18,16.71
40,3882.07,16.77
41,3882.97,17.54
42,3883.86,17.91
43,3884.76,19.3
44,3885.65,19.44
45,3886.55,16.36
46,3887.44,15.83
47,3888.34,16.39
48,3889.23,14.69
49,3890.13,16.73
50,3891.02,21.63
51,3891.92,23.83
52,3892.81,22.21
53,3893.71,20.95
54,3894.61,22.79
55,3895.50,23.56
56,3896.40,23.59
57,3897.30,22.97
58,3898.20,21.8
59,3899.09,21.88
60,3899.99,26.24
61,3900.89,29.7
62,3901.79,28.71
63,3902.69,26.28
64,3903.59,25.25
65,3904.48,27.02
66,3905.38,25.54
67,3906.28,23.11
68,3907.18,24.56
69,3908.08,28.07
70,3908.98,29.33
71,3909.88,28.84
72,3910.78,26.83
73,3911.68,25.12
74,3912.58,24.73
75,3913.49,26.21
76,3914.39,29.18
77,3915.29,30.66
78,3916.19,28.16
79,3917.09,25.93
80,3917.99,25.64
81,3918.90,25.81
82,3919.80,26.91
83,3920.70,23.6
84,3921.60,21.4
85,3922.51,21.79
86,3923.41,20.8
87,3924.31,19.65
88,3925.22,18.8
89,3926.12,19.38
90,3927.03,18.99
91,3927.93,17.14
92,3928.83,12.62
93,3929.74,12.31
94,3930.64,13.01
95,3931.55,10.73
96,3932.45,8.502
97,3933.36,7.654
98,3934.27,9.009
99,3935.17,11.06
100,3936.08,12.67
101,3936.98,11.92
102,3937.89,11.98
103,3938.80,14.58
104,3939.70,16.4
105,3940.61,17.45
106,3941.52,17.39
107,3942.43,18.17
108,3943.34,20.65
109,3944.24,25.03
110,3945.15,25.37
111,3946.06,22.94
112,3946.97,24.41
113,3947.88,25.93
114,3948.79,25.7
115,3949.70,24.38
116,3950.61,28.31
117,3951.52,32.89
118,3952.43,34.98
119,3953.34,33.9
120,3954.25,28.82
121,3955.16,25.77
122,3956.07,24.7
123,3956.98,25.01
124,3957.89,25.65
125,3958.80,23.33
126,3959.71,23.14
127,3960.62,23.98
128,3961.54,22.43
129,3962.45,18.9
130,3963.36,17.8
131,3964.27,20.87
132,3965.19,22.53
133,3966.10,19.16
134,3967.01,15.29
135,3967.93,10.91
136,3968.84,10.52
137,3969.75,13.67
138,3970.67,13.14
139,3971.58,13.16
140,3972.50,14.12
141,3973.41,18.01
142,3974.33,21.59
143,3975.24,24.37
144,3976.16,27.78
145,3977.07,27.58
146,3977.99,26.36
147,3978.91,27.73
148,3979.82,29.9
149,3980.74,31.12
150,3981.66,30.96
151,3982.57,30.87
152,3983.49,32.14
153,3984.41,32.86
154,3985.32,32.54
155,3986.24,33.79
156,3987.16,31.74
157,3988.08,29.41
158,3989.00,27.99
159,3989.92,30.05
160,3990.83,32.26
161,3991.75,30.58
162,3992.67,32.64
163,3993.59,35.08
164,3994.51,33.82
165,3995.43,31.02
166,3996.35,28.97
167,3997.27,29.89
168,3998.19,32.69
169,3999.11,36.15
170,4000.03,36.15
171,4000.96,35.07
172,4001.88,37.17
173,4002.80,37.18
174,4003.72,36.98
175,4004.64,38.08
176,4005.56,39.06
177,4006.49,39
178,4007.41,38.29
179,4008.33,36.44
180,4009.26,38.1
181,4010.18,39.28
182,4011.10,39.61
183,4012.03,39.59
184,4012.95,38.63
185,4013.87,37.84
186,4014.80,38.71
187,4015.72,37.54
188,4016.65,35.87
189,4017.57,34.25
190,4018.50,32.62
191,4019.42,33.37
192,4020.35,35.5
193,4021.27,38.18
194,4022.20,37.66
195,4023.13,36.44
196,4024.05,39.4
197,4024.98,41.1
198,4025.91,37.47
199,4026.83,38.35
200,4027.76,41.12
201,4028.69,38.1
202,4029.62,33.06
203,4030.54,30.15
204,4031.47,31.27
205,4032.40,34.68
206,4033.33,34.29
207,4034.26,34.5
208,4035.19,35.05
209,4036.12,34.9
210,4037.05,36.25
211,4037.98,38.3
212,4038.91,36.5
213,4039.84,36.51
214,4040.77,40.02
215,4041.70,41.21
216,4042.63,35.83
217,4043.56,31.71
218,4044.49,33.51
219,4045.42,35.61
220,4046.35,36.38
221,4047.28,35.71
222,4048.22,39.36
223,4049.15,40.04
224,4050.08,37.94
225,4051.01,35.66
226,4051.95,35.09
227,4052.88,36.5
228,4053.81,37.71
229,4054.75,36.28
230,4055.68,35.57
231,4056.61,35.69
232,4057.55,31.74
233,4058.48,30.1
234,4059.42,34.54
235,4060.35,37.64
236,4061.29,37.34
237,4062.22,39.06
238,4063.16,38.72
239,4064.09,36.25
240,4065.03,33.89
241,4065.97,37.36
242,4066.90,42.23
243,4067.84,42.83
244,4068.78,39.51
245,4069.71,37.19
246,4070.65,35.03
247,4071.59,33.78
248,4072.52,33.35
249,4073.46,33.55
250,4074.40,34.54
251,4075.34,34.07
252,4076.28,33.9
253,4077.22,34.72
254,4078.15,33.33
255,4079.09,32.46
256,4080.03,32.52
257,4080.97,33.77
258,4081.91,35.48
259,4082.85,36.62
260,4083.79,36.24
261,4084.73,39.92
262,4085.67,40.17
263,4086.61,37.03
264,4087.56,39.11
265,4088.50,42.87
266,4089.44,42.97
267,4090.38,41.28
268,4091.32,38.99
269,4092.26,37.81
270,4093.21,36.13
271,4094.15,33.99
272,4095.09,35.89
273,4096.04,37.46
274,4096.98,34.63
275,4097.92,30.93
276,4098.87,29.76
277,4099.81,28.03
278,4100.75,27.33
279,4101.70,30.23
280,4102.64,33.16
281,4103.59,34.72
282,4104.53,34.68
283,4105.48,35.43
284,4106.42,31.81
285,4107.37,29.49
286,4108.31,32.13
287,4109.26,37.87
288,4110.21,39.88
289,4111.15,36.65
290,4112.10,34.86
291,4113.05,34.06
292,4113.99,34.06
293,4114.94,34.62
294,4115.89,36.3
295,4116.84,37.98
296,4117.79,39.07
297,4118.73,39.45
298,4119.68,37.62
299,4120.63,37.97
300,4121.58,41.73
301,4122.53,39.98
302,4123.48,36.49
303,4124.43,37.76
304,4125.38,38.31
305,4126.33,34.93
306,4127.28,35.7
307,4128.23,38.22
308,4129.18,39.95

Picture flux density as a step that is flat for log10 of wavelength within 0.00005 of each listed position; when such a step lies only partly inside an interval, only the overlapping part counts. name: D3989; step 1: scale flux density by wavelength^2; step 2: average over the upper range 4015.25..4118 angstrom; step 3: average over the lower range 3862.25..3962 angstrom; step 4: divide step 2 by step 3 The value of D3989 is 1.8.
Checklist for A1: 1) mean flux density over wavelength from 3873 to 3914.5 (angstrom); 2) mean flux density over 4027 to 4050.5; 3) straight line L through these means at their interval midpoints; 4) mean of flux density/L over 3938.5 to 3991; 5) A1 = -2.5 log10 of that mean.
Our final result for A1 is 0.20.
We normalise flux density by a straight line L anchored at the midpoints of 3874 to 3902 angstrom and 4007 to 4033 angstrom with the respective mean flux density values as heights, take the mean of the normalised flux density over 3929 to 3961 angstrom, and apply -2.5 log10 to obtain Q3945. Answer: 0.339 mag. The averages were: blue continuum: 20.6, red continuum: 36.9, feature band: 20.4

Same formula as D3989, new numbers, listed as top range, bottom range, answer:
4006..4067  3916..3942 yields 2.25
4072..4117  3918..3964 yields 1.84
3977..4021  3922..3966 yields 1.73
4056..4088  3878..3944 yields 1.90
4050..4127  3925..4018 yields 1.46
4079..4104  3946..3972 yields 1.69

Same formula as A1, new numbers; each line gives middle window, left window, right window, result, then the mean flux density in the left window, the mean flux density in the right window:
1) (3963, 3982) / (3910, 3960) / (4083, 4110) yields 0.197 mag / 21.6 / 35.4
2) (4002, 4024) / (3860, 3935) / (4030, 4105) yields -0.201 mag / 21.1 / 35.8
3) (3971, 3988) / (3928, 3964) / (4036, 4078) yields -0.074 mag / 20.2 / 36.3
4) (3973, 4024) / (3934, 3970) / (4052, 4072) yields -0.205 mag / 21.1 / 36.6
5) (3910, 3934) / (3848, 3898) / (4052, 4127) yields 0.137 mag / 20.2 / 35.9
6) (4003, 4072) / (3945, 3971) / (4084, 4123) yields -0.221 mag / 22.9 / 36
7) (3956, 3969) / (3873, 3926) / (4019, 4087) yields 0.353 mag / 22.8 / 36.2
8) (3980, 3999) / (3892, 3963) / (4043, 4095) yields -0.109 mag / 22.4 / 36.5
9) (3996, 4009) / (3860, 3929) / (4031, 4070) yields -0.123 mag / 22.1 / 36.4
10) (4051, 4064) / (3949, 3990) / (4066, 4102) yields -0.082 mag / 24.7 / 35.8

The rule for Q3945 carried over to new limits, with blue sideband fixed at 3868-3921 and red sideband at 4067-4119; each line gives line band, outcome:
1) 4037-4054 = -0.137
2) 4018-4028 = -0.199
